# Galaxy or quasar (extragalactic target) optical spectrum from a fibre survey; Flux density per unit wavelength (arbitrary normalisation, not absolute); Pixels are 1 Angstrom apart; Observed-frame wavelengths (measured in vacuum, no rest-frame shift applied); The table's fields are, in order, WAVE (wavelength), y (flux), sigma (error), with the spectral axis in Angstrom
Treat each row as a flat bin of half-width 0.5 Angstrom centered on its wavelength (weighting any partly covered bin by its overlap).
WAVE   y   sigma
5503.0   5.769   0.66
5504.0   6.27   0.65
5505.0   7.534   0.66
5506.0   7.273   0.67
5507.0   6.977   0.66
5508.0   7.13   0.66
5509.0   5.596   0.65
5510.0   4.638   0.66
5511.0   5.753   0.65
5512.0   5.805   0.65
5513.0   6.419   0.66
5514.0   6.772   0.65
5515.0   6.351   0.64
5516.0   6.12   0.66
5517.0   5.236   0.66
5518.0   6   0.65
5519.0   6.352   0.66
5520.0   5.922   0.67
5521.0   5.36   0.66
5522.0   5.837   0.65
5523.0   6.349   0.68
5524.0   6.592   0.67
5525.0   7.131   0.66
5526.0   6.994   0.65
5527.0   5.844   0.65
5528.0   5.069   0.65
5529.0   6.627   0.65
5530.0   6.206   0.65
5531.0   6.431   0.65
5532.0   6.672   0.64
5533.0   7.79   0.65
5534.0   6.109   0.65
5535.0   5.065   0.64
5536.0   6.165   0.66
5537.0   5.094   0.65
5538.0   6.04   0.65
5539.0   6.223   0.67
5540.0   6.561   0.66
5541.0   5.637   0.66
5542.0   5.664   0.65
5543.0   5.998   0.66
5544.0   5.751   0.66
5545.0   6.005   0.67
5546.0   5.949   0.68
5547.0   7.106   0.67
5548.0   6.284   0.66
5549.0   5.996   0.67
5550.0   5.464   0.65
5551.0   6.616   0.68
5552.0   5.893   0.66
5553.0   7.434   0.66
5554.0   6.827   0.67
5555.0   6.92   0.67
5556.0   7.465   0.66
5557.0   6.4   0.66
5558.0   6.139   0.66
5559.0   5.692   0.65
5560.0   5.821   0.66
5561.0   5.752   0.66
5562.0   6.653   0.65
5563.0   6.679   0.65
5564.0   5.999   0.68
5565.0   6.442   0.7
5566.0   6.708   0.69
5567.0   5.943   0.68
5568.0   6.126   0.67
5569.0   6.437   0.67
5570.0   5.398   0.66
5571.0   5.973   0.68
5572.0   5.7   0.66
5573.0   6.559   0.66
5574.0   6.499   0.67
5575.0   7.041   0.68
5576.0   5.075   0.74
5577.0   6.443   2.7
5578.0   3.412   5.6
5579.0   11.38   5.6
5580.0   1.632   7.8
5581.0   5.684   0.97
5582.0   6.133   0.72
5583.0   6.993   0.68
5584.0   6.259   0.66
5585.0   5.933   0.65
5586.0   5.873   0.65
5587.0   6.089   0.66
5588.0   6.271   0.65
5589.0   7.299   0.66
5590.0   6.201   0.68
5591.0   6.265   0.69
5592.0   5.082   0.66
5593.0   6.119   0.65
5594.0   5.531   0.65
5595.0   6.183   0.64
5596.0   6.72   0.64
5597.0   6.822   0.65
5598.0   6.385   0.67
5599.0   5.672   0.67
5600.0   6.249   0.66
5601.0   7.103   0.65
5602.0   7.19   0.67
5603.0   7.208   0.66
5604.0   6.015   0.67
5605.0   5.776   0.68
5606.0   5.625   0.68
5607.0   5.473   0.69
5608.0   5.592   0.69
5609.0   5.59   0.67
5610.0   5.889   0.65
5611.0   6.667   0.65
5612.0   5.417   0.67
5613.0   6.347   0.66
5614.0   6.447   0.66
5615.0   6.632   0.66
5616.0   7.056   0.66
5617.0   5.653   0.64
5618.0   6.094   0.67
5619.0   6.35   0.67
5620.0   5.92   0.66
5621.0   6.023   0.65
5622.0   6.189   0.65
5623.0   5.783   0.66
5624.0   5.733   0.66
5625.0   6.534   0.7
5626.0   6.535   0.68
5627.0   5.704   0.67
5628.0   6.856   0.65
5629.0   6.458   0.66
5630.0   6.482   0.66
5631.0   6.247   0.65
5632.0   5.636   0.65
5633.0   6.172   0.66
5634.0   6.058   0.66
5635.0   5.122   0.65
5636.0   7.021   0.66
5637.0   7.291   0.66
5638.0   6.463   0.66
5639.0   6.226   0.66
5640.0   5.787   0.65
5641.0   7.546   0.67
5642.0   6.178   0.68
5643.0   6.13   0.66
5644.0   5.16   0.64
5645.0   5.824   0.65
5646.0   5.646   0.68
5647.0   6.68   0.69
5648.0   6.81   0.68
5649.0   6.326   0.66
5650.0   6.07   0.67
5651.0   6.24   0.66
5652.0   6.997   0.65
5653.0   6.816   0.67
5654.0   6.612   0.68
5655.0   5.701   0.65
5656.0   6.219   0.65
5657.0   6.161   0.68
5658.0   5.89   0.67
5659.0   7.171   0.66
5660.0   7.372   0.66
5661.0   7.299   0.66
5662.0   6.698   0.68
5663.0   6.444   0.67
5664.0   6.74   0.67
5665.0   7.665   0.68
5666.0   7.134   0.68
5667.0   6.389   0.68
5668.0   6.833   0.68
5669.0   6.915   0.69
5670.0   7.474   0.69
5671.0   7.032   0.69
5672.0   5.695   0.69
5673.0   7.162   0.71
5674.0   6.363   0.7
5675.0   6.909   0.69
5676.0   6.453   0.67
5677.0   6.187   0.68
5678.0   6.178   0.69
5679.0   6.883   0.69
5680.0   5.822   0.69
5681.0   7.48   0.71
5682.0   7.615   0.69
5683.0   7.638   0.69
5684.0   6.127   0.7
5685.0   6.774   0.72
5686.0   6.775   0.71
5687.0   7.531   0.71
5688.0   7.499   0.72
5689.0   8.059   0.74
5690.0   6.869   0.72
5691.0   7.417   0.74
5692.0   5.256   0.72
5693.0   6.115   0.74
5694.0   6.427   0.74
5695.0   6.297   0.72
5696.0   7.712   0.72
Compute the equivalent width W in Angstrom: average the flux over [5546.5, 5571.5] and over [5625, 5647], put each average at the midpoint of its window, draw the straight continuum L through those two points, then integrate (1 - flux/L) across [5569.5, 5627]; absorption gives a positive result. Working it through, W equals 1.4 Angstrom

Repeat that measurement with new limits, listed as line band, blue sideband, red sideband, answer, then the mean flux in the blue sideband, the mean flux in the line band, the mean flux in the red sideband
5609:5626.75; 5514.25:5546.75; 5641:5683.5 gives 0.75 Angstrom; 6.11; 6.17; 6.61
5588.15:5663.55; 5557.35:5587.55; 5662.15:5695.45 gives 1.87 Angstrom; 6.08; 6.28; 6.79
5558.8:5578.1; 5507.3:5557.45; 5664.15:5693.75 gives 0.84 Angstrom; 6.2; 6.08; 6.83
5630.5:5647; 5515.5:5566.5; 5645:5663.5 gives 0.72 Angstrom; 6.22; 6.17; 6.49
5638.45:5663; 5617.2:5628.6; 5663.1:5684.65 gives 0.37 Angstrom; 6.15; 6.4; 6.79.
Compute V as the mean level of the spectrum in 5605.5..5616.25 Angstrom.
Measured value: 6.04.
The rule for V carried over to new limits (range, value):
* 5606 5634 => 6.12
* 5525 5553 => 6.16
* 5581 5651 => 6.21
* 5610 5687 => 6.47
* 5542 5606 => 6.22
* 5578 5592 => 6.16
